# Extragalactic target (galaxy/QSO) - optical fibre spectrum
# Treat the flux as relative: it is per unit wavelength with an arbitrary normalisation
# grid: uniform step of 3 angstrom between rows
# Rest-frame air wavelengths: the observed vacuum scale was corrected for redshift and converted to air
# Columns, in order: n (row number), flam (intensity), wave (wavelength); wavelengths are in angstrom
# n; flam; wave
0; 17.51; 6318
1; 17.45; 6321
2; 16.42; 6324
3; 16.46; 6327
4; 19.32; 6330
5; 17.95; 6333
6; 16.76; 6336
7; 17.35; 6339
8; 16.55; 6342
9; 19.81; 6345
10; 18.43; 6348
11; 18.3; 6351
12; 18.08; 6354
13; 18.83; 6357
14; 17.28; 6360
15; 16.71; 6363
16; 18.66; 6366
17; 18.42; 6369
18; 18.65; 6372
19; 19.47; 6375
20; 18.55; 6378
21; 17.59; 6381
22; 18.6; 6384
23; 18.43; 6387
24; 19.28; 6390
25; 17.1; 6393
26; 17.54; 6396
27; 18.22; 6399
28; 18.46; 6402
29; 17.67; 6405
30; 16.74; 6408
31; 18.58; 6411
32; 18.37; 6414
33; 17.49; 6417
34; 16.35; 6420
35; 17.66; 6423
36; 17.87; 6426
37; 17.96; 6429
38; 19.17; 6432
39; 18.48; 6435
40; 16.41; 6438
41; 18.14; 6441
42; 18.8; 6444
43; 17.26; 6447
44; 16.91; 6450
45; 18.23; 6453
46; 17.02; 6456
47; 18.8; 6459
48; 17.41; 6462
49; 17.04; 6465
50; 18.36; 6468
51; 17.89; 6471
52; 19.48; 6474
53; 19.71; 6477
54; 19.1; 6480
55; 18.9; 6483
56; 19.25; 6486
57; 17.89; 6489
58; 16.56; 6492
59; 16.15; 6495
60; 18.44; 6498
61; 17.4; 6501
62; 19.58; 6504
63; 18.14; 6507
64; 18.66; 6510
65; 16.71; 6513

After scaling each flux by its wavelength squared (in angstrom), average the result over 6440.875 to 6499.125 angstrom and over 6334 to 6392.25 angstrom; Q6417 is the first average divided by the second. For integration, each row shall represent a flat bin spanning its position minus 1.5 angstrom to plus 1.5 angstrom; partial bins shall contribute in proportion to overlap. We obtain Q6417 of 1.0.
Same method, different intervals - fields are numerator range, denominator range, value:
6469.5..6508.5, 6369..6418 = 1.04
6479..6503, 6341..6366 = 1.04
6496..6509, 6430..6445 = 1.03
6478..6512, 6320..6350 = 1.08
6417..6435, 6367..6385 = 0.98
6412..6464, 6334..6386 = 1.01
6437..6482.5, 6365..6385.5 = 1.00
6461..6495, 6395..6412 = 1.05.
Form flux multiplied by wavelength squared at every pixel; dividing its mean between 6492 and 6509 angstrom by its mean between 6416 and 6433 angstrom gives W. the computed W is 1.03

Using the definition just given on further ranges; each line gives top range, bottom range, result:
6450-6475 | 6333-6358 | 1.03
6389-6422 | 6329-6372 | 1.00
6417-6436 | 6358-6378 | 1.00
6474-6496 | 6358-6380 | 1.04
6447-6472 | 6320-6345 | 1.06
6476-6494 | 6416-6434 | 1.06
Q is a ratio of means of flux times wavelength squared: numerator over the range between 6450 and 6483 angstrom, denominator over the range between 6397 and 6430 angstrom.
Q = 1.05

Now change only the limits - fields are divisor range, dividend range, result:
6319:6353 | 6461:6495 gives 1.08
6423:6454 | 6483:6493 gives 1.03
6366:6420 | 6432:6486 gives 1.02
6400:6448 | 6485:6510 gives 1.03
